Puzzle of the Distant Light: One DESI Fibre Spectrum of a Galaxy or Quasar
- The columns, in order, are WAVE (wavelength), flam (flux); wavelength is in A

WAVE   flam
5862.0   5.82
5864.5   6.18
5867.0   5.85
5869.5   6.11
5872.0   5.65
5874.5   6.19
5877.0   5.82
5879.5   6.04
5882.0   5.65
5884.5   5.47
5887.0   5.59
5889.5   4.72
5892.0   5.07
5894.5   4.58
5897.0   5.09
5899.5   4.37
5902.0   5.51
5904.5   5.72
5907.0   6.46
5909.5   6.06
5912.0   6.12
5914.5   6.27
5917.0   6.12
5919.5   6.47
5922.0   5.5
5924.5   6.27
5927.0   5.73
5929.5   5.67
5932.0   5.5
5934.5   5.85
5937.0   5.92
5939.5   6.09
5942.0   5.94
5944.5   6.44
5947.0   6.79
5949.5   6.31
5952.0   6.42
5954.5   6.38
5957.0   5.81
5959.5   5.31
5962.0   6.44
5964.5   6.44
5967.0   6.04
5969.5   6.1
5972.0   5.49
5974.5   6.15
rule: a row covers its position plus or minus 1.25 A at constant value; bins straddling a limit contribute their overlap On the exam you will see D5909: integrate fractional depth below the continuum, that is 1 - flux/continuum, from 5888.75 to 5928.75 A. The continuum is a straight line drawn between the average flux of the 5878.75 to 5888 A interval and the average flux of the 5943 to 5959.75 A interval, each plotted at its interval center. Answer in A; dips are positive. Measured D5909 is 1.74 A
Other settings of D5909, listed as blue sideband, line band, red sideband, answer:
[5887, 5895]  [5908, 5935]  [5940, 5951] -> -1.2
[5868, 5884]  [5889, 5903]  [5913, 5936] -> 2.4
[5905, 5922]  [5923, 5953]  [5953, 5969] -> 0.3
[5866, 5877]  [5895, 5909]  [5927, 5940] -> 1.1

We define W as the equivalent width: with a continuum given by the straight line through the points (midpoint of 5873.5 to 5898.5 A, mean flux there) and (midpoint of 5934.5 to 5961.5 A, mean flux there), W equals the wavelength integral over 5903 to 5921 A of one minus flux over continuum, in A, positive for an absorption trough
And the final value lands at -1.4 A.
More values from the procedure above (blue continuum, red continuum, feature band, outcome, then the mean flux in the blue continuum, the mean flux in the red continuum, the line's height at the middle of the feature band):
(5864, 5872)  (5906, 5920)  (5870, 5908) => 3.89 A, 5.97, 6.23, 6.09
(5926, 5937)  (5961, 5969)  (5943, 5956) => -0.92 A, 5.71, 6.28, 6.02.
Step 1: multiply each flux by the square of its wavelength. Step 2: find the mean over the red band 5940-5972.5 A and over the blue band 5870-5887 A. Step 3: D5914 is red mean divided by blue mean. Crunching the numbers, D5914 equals 1.09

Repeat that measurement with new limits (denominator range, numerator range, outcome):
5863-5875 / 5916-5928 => 1.03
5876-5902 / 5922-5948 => 1.16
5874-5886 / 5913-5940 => 1.04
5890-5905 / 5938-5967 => 1.26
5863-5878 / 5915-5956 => 1.04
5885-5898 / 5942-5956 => 1.30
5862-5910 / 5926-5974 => 1.11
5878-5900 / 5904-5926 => 1.18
